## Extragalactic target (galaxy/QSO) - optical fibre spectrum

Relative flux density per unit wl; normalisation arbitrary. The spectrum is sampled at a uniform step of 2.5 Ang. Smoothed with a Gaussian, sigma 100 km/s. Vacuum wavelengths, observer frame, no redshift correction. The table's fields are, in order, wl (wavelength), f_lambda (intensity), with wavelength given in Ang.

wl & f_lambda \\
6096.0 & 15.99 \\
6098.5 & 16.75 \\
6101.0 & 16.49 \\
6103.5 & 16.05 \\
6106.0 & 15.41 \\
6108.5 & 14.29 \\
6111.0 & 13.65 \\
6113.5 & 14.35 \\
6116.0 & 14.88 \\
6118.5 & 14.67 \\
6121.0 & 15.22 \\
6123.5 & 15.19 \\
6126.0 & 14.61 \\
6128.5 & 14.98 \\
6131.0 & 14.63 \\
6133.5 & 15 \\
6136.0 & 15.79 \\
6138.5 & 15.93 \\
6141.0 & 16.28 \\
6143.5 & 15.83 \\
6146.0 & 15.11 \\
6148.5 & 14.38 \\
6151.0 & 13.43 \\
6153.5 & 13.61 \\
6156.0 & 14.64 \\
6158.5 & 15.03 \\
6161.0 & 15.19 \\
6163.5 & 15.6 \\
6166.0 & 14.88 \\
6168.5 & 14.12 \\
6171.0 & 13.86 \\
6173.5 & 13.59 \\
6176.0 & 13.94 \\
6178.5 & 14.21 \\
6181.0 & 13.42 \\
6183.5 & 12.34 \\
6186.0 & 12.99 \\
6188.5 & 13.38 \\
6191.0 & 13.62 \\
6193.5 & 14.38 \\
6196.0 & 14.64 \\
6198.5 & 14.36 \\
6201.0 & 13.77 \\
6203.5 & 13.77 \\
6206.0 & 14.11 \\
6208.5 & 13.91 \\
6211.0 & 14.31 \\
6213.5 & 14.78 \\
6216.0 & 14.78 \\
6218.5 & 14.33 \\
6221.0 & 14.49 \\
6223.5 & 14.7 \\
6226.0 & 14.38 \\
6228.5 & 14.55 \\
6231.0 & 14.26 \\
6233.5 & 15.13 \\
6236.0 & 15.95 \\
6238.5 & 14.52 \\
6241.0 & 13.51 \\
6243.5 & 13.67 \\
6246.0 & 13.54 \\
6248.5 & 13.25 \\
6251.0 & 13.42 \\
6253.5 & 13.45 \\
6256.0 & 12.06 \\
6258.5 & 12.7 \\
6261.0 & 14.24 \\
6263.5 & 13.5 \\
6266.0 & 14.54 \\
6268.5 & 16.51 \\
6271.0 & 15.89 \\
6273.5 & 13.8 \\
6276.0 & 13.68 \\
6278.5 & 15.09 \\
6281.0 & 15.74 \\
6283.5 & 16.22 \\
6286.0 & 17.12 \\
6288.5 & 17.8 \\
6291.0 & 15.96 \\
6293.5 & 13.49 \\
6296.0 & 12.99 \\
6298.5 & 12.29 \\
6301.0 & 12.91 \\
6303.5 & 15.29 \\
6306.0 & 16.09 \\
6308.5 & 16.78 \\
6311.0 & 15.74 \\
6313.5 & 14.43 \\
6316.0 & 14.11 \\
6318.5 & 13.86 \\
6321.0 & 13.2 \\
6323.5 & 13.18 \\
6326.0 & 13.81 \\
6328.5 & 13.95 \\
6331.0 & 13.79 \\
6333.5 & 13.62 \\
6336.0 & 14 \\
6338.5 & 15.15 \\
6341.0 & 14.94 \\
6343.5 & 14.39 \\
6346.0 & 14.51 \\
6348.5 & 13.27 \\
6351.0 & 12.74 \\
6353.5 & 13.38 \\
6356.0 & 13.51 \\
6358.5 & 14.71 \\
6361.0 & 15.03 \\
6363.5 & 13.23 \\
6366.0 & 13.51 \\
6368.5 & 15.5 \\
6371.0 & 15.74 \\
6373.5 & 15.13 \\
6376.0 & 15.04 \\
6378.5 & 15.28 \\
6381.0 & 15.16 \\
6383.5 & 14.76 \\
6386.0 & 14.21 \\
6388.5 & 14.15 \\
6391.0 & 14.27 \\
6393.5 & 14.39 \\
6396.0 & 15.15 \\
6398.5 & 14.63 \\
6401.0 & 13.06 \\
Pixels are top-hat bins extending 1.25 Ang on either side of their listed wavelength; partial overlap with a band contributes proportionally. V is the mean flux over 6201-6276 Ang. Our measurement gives 14.2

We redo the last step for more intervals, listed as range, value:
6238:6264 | 13.4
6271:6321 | 14.9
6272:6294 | 15.5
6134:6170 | 15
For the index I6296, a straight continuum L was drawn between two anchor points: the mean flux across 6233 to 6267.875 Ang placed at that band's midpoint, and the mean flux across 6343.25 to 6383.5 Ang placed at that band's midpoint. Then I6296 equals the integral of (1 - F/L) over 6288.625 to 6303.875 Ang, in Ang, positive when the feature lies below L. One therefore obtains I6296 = 0.0 Ang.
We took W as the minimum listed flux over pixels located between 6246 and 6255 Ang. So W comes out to 13.25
